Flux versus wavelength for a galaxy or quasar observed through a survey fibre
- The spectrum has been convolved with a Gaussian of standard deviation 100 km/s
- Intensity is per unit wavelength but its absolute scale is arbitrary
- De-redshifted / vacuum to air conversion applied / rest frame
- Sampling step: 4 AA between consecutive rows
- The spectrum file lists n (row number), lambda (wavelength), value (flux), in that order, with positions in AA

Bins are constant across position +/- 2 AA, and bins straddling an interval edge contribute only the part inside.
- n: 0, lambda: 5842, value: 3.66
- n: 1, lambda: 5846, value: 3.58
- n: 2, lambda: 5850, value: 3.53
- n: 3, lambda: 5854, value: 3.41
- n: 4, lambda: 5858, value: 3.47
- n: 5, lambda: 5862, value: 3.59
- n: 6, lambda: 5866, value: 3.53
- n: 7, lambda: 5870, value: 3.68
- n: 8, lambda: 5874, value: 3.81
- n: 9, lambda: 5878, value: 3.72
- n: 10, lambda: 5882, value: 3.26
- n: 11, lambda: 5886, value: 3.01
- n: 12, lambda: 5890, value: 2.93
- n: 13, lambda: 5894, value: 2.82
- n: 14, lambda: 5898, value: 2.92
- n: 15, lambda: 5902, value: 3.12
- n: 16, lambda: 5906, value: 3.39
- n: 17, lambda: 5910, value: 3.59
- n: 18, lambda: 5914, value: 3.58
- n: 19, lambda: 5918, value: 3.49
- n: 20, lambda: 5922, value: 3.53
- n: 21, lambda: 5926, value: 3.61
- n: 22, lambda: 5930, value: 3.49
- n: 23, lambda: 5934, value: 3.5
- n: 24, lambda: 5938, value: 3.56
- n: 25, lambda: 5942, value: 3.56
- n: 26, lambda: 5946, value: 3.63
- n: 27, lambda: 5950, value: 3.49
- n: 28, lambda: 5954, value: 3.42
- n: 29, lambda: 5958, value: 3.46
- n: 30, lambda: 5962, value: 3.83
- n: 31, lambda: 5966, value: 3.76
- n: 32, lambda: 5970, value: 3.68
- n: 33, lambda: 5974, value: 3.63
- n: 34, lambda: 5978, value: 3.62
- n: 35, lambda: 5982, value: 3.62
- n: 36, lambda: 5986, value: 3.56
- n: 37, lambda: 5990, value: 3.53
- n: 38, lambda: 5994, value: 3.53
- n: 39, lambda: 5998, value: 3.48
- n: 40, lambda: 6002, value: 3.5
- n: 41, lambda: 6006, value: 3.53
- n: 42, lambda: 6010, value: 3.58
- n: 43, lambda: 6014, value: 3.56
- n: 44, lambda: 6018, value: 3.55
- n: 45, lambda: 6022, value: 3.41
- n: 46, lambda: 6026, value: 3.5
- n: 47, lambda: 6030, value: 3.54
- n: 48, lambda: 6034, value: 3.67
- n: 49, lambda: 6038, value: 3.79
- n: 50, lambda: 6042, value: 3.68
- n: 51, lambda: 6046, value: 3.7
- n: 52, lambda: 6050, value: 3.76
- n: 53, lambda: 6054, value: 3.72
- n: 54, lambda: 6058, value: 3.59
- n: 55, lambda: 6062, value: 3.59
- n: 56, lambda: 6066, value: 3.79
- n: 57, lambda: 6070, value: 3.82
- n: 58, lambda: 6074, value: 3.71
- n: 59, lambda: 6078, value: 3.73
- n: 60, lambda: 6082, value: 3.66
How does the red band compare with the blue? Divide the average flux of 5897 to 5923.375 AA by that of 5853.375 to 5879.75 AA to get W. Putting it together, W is 0.9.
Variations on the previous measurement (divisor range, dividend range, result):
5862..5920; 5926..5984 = 1.07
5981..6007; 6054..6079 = 1.05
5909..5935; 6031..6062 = 1.04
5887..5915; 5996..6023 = 1.11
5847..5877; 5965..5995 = 1.01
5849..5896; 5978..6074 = 1.06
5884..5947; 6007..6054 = 1.08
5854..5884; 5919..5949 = 0.99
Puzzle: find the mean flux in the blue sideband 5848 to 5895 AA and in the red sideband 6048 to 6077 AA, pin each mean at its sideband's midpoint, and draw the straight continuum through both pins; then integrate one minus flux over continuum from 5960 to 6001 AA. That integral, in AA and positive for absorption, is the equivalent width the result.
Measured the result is -0.45 AA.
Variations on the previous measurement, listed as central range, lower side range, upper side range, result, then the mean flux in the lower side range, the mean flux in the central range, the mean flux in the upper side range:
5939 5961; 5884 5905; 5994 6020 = -1.9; 2.98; 3.53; 3.53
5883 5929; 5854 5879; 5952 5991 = 4.3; 3.61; 3.28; 3.61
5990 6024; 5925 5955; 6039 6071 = 1.1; 3.53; 3.52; 3.71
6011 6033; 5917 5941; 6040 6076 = 0.8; 3.53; 3.52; 3.71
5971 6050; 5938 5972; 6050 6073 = 1.6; 3.6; 3.58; 3.71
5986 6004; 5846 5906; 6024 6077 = 0.3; 3.35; 3.52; 3.68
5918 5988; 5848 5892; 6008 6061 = -0.9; 3.45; 3.58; 3.62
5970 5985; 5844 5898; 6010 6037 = -0.5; 3.39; 3.63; 3.55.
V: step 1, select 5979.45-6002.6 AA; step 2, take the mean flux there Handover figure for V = 3.54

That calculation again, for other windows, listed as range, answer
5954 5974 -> 3.65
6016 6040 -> 3.58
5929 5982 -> 3.59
